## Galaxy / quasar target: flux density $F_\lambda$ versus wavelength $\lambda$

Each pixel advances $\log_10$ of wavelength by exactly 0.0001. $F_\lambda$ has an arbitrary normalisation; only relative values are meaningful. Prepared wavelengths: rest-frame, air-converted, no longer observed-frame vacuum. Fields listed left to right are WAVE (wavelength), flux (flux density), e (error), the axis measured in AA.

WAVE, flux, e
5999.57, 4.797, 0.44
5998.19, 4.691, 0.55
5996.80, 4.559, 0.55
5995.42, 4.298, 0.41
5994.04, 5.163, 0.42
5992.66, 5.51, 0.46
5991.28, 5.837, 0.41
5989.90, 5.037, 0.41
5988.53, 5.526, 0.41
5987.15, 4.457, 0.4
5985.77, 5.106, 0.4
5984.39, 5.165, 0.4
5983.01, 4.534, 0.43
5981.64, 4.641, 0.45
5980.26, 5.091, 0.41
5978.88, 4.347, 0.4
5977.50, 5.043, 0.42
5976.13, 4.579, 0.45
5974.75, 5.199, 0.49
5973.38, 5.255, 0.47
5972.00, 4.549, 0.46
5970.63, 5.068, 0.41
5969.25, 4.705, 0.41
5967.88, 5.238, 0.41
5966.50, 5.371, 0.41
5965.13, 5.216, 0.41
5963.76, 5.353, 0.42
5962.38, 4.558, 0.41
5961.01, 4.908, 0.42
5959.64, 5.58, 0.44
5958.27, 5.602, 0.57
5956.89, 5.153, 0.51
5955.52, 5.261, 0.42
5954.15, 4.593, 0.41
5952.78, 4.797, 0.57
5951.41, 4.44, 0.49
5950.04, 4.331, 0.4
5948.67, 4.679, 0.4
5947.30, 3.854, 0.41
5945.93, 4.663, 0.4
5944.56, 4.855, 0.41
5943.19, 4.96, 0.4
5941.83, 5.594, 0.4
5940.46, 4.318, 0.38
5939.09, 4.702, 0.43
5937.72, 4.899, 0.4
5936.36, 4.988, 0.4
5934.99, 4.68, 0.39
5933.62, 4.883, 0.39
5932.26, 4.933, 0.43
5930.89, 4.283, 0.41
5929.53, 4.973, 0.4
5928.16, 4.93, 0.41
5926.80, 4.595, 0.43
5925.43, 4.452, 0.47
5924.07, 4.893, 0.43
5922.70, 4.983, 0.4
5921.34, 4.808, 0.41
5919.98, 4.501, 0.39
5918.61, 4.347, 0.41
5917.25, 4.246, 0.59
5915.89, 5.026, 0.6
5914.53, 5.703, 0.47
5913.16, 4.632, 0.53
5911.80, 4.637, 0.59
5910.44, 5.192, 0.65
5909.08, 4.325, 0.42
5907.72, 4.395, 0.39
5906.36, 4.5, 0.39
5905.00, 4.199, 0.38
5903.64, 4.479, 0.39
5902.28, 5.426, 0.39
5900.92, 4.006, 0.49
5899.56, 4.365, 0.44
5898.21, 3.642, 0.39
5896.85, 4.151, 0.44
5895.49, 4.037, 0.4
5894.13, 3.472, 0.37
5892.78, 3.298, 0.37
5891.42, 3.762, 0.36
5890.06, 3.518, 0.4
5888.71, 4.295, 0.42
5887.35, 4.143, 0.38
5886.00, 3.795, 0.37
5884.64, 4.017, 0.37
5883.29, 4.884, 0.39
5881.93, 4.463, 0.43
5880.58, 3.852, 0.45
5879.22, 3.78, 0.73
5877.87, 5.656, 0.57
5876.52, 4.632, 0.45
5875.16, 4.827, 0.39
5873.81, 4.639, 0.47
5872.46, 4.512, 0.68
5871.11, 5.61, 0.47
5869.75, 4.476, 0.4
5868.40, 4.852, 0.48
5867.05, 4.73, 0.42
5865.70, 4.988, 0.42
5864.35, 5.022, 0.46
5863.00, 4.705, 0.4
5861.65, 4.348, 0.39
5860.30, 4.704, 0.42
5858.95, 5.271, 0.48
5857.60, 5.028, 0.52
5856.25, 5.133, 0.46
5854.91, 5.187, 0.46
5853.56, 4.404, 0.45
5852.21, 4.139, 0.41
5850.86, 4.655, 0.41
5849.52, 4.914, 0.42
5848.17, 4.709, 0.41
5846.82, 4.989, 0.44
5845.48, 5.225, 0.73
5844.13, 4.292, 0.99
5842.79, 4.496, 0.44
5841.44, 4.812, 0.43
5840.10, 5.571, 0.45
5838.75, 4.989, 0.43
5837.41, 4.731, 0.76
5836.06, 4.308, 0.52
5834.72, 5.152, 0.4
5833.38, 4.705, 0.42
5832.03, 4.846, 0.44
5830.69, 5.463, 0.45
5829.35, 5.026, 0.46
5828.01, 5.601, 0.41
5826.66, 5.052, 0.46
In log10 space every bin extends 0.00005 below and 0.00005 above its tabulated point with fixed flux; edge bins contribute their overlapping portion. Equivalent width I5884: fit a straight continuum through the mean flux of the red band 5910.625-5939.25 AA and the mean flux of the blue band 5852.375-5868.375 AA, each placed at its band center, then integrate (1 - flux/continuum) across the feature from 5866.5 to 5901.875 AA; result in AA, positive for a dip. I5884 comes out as 3.9 AA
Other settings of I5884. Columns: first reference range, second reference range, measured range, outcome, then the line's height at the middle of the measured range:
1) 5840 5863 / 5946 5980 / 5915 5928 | 0.5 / 4.86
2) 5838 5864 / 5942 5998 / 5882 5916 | 3.9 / 4.87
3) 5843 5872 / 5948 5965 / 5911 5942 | 0.9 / 4.91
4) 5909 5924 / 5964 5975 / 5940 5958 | 0.8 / 4.97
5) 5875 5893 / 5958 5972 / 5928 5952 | 0.6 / 4.84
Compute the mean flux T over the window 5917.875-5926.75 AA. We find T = 4.65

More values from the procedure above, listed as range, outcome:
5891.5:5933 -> 4.5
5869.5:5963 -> 4.59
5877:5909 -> 4.19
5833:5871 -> 4.82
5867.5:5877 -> 4.79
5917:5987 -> 4.84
